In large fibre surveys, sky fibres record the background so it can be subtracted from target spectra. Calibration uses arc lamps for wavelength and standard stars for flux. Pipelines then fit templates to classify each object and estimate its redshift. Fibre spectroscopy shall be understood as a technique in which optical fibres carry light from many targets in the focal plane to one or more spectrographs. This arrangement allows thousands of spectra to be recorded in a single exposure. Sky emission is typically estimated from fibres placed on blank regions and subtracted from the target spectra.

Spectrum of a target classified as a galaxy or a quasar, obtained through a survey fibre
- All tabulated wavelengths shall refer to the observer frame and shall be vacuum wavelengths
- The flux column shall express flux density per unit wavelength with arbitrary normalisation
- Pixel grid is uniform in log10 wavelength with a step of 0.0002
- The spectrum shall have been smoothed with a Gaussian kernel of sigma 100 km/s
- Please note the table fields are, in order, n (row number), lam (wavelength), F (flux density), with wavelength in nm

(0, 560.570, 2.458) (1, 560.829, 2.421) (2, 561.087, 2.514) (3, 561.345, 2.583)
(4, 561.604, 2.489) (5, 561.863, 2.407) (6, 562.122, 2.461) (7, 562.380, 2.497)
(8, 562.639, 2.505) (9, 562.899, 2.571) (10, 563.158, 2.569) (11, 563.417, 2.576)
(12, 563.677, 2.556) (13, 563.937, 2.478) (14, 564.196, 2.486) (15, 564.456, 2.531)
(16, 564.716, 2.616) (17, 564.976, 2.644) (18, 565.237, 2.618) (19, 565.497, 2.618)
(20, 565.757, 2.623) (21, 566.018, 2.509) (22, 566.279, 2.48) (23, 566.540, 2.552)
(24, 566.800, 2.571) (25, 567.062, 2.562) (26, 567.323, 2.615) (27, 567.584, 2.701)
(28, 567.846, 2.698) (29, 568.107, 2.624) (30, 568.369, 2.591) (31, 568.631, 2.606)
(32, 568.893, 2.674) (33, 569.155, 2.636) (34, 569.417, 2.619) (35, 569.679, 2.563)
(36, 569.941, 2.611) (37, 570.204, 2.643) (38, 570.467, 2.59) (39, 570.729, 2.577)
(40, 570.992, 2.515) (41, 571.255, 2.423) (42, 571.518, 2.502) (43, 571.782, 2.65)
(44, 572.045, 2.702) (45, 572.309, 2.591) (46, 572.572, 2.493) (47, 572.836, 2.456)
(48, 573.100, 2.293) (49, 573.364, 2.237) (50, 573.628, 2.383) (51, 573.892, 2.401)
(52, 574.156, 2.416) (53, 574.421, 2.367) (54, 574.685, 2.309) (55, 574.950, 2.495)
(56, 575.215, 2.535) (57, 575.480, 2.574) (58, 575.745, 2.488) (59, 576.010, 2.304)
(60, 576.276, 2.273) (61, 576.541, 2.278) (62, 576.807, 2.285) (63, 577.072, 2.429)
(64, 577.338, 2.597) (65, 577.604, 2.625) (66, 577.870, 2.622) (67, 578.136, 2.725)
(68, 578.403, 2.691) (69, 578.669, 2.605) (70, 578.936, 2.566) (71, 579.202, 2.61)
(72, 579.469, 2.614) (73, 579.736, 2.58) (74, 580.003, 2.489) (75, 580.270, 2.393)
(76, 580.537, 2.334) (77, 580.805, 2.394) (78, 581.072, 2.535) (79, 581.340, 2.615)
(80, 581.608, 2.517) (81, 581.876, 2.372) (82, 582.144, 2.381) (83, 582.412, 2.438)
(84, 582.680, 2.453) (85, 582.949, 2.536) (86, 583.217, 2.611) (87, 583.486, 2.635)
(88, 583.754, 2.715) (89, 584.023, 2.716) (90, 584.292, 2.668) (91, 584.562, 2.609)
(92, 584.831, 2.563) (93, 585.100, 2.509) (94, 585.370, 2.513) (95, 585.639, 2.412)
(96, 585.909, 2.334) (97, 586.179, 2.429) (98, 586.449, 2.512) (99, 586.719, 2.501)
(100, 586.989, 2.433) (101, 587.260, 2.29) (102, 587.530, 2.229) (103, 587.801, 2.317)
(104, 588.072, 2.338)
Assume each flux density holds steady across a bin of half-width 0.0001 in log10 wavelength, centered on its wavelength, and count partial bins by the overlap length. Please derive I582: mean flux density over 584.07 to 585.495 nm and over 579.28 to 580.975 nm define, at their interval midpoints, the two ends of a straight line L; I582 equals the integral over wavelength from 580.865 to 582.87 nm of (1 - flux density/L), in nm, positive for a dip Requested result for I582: 0.03 nm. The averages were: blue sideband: 2.47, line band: 2.47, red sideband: 2.58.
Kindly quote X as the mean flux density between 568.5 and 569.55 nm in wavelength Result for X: 2.63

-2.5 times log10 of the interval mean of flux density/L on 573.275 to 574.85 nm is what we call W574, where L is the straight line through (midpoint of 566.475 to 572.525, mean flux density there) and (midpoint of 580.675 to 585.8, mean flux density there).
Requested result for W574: 0.10 mag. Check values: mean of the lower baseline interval 2.6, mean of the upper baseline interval 2.54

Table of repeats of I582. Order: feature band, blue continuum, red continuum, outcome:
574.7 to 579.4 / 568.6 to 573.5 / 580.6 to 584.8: 0.07 nm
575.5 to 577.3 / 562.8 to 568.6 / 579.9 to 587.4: 0.11 nm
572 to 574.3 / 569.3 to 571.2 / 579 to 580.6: 0.12 nm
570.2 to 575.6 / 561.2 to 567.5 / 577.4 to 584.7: 0.16 nm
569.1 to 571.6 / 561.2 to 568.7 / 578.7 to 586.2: -0.02 nm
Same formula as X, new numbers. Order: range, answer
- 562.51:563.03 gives 2.54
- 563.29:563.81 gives 2.56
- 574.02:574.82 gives 2.36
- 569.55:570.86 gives 2.6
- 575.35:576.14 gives 2.46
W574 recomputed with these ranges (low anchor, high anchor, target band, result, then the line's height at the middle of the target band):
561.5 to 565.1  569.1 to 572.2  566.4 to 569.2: -0.02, 2.56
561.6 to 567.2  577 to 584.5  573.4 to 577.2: 0.07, 2.55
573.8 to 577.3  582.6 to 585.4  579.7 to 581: 0.04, 2.51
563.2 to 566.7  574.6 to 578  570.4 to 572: -0.02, 2.5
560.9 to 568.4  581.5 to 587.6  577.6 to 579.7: -0.05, 2.52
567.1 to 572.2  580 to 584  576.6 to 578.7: -0.01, 2.54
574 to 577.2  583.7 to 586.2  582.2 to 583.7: -0.01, 2.51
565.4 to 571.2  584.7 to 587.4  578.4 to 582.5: 0.00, 2.5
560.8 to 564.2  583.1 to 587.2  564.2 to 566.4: -0.03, 2.52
